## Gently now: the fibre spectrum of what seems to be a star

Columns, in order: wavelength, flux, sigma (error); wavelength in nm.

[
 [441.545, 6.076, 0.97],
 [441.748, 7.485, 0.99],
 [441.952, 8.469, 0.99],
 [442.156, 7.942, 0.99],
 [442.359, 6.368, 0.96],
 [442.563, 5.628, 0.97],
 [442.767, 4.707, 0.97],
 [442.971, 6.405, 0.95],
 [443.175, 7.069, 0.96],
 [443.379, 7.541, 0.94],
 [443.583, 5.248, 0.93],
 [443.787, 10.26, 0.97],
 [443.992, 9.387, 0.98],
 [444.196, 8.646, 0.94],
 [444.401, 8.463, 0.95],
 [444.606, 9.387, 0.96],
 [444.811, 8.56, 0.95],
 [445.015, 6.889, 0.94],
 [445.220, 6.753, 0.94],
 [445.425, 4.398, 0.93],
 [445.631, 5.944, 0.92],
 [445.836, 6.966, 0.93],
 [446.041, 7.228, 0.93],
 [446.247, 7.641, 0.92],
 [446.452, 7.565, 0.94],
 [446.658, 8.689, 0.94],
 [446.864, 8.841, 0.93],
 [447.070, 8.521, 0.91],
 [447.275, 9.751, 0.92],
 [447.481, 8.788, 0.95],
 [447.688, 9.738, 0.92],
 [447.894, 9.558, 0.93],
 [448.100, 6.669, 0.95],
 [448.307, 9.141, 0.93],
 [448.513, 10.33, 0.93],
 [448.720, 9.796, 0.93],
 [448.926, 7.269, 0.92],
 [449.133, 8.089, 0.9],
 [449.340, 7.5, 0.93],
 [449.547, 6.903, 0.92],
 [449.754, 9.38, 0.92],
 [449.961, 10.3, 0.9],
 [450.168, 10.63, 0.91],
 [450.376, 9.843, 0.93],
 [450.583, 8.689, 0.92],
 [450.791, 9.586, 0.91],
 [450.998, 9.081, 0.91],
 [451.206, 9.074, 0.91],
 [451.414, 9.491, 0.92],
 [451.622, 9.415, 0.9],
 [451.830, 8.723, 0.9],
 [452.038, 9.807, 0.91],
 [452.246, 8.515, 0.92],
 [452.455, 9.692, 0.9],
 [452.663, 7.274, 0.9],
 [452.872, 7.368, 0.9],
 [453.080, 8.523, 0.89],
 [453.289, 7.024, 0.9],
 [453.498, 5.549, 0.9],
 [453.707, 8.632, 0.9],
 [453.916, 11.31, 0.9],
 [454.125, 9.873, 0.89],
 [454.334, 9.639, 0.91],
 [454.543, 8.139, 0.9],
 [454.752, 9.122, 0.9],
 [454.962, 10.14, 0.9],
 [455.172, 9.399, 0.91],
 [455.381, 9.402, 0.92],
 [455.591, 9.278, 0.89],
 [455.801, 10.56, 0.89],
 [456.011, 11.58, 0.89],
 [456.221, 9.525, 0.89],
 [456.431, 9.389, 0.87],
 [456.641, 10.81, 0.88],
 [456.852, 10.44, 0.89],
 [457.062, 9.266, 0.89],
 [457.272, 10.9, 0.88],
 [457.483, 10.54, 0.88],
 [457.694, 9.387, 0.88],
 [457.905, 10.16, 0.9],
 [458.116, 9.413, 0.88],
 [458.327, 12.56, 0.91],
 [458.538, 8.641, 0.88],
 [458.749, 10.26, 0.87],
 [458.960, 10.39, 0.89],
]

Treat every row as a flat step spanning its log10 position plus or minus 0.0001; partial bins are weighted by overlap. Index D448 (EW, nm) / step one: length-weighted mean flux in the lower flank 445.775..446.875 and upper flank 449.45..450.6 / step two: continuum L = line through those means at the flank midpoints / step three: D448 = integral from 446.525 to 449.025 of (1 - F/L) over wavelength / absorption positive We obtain -0.16 nm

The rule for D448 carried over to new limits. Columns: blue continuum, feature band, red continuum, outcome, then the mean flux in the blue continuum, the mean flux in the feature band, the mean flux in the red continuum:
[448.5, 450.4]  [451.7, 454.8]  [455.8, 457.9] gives 0.31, 8.91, 8.61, 10.2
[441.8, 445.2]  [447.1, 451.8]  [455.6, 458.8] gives -0.18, 7.54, 9.03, 10.2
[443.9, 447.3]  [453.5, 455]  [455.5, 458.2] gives 0.05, 7.81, 9.25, 10.1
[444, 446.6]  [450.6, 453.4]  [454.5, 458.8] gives 0.06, 7.47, 8.72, 9.97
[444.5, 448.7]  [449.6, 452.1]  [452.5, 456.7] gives -0.23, 8.1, 9.44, 9.12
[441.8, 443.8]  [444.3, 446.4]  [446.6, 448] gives 0.23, 6.83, 7.23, 9.14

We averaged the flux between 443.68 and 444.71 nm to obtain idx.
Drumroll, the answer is 9.2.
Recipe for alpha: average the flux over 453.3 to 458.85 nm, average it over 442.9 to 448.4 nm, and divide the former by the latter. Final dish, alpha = 1.2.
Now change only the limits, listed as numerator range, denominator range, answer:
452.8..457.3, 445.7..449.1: 1.10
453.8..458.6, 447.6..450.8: 1.12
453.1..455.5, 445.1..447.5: 1.18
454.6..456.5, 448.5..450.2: 1.12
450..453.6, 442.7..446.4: 1.19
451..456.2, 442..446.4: 1.25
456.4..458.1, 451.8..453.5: 1.24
